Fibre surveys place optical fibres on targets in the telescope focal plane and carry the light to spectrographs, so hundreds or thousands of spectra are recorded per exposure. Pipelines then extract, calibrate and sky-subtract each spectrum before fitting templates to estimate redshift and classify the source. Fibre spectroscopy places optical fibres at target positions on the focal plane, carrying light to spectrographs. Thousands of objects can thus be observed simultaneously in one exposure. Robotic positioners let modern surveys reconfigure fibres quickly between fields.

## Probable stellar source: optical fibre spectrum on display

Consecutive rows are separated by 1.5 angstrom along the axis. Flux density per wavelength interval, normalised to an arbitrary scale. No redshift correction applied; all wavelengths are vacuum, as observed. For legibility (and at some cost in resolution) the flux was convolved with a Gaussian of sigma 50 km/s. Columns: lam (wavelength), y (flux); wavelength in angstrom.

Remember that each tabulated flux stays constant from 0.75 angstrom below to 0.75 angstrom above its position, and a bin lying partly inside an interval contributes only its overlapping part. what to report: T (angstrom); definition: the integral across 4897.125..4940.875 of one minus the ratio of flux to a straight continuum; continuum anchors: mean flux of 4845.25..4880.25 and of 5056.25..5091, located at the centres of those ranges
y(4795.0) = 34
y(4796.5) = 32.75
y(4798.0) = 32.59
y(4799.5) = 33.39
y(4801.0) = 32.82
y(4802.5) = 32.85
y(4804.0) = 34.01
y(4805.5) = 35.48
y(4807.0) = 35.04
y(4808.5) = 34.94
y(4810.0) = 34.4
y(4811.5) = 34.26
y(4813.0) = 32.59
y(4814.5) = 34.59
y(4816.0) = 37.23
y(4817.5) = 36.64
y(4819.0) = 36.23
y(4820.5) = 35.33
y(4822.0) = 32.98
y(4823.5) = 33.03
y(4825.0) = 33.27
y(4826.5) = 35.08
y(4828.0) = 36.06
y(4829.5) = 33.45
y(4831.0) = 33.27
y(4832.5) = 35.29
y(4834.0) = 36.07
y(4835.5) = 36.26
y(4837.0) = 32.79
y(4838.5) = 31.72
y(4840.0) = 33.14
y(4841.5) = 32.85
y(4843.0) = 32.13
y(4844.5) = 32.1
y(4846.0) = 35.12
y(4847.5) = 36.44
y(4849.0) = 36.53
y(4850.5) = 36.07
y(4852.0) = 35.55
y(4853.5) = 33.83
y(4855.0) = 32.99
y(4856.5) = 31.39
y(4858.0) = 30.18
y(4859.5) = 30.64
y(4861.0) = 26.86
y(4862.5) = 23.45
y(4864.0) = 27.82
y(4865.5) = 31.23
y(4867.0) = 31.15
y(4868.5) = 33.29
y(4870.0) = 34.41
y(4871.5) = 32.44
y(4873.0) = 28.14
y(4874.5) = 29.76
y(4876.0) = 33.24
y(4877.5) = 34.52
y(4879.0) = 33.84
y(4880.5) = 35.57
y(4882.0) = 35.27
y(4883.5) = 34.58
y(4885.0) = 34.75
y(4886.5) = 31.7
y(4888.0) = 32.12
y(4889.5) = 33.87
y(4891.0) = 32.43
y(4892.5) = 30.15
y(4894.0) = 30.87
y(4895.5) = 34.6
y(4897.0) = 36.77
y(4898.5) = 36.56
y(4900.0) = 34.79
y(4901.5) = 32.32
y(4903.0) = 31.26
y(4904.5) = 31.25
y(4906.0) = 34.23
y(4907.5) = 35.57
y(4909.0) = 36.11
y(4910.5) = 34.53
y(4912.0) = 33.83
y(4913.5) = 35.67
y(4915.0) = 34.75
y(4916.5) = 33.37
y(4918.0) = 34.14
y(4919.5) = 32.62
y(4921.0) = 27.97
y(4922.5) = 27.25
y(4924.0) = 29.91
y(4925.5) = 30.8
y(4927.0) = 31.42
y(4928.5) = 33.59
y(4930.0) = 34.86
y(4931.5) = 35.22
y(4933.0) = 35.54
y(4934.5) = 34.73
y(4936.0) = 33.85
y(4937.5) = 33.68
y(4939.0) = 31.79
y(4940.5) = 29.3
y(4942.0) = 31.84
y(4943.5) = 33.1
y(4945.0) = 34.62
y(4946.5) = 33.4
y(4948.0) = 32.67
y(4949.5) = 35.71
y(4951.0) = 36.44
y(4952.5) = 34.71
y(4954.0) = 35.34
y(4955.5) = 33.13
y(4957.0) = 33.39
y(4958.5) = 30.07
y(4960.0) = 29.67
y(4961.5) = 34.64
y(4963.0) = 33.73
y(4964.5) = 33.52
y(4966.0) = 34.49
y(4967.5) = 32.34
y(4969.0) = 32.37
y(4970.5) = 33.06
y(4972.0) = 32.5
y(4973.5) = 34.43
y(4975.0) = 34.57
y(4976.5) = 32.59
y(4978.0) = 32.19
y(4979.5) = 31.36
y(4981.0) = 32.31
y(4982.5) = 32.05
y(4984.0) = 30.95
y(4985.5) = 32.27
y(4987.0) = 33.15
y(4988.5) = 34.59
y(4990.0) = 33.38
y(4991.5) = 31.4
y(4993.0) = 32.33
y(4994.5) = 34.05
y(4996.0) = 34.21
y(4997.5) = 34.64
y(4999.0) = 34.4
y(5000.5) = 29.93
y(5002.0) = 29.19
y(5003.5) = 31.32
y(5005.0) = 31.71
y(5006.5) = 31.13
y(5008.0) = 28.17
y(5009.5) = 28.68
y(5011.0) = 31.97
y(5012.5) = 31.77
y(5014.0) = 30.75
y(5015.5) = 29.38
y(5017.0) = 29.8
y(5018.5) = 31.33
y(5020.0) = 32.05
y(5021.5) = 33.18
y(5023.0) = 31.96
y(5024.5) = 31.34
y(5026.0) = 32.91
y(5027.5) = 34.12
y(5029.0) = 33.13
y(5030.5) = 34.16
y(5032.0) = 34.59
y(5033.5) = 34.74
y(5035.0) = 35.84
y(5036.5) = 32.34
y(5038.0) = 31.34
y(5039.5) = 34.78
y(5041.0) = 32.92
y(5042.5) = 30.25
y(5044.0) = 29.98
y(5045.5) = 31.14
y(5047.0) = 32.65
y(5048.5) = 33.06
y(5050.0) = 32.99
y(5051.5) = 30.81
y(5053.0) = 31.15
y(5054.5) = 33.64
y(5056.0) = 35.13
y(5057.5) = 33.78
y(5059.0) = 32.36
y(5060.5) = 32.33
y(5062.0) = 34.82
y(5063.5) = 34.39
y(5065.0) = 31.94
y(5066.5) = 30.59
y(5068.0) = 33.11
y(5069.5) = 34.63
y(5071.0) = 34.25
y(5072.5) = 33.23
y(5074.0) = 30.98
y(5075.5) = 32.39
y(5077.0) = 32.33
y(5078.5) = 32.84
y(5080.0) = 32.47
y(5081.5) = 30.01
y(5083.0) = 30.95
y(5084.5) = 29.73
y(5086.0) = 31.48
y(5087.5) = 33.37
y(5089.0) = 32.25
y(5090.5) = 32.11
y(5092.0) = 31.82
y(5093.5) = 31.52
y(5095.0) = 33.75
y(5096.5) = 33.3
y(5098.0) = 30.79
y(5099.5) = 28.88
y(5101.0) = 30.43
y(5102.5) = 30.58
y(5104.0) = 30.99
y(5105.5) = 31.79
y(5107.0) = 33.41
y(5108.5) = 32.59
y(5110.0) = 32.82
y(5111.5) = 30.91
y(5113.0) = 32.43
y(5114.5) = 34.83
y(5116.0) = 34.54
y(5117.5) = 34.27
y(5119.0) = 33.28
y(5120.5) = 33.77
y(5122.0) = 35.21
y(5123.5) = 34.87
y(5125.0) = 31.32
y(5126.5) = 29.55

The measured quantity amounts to -1.3 angstrom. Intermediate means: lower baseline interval 32.2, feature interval 33.2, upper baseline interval 32.5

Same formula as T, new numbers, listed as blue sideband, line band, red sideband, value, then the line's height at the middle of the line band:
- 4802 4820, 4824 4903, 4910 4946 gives 2.2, 34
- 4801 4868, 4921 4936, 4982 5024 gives 0.0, 32.5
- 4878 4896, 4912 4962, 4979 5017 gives -0.6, 32.6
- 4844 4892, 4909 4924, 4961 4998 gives 0.0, 32.8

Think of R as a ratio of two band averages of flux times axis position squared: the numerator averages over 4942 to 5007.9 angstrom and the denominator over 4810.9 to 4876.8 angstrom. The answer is 1.0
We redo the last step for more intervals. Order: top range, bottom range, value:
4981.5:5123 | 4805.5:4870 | 1.06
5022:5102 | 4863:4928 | 1.06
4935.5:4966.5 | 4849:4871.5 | 1.09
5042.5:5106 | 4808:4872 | 1.06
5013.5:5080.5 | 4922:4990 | 1.03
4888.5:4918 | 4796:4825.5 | 1.03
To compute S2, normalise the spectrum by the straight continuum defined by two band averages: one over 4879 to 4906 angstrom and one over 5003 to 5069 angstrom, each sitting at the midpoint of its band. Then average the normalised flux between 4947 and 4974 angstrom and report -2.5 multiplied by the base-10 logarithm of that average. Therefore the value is -0.02 mag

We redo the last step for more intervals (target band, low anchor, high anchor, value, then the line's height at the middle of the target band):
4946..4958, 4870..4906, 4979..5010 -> -0.060 mag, 32.4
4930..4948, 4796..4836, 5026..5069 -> 0.008 mag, 33.6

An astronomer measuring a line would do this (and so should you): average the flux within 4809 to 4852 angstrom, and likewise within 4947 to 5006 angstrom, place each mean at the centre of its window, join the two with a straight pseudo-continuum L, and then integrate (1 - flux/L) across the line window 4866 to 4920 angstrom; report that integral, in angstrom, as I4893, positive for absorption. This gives 0.6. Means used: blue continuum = 34.5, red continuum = 32.9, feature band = 33.5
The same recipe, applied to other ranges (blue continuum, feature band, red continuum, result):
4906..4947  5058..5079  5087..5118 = -0.3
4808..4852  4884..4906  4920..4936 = -0.1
